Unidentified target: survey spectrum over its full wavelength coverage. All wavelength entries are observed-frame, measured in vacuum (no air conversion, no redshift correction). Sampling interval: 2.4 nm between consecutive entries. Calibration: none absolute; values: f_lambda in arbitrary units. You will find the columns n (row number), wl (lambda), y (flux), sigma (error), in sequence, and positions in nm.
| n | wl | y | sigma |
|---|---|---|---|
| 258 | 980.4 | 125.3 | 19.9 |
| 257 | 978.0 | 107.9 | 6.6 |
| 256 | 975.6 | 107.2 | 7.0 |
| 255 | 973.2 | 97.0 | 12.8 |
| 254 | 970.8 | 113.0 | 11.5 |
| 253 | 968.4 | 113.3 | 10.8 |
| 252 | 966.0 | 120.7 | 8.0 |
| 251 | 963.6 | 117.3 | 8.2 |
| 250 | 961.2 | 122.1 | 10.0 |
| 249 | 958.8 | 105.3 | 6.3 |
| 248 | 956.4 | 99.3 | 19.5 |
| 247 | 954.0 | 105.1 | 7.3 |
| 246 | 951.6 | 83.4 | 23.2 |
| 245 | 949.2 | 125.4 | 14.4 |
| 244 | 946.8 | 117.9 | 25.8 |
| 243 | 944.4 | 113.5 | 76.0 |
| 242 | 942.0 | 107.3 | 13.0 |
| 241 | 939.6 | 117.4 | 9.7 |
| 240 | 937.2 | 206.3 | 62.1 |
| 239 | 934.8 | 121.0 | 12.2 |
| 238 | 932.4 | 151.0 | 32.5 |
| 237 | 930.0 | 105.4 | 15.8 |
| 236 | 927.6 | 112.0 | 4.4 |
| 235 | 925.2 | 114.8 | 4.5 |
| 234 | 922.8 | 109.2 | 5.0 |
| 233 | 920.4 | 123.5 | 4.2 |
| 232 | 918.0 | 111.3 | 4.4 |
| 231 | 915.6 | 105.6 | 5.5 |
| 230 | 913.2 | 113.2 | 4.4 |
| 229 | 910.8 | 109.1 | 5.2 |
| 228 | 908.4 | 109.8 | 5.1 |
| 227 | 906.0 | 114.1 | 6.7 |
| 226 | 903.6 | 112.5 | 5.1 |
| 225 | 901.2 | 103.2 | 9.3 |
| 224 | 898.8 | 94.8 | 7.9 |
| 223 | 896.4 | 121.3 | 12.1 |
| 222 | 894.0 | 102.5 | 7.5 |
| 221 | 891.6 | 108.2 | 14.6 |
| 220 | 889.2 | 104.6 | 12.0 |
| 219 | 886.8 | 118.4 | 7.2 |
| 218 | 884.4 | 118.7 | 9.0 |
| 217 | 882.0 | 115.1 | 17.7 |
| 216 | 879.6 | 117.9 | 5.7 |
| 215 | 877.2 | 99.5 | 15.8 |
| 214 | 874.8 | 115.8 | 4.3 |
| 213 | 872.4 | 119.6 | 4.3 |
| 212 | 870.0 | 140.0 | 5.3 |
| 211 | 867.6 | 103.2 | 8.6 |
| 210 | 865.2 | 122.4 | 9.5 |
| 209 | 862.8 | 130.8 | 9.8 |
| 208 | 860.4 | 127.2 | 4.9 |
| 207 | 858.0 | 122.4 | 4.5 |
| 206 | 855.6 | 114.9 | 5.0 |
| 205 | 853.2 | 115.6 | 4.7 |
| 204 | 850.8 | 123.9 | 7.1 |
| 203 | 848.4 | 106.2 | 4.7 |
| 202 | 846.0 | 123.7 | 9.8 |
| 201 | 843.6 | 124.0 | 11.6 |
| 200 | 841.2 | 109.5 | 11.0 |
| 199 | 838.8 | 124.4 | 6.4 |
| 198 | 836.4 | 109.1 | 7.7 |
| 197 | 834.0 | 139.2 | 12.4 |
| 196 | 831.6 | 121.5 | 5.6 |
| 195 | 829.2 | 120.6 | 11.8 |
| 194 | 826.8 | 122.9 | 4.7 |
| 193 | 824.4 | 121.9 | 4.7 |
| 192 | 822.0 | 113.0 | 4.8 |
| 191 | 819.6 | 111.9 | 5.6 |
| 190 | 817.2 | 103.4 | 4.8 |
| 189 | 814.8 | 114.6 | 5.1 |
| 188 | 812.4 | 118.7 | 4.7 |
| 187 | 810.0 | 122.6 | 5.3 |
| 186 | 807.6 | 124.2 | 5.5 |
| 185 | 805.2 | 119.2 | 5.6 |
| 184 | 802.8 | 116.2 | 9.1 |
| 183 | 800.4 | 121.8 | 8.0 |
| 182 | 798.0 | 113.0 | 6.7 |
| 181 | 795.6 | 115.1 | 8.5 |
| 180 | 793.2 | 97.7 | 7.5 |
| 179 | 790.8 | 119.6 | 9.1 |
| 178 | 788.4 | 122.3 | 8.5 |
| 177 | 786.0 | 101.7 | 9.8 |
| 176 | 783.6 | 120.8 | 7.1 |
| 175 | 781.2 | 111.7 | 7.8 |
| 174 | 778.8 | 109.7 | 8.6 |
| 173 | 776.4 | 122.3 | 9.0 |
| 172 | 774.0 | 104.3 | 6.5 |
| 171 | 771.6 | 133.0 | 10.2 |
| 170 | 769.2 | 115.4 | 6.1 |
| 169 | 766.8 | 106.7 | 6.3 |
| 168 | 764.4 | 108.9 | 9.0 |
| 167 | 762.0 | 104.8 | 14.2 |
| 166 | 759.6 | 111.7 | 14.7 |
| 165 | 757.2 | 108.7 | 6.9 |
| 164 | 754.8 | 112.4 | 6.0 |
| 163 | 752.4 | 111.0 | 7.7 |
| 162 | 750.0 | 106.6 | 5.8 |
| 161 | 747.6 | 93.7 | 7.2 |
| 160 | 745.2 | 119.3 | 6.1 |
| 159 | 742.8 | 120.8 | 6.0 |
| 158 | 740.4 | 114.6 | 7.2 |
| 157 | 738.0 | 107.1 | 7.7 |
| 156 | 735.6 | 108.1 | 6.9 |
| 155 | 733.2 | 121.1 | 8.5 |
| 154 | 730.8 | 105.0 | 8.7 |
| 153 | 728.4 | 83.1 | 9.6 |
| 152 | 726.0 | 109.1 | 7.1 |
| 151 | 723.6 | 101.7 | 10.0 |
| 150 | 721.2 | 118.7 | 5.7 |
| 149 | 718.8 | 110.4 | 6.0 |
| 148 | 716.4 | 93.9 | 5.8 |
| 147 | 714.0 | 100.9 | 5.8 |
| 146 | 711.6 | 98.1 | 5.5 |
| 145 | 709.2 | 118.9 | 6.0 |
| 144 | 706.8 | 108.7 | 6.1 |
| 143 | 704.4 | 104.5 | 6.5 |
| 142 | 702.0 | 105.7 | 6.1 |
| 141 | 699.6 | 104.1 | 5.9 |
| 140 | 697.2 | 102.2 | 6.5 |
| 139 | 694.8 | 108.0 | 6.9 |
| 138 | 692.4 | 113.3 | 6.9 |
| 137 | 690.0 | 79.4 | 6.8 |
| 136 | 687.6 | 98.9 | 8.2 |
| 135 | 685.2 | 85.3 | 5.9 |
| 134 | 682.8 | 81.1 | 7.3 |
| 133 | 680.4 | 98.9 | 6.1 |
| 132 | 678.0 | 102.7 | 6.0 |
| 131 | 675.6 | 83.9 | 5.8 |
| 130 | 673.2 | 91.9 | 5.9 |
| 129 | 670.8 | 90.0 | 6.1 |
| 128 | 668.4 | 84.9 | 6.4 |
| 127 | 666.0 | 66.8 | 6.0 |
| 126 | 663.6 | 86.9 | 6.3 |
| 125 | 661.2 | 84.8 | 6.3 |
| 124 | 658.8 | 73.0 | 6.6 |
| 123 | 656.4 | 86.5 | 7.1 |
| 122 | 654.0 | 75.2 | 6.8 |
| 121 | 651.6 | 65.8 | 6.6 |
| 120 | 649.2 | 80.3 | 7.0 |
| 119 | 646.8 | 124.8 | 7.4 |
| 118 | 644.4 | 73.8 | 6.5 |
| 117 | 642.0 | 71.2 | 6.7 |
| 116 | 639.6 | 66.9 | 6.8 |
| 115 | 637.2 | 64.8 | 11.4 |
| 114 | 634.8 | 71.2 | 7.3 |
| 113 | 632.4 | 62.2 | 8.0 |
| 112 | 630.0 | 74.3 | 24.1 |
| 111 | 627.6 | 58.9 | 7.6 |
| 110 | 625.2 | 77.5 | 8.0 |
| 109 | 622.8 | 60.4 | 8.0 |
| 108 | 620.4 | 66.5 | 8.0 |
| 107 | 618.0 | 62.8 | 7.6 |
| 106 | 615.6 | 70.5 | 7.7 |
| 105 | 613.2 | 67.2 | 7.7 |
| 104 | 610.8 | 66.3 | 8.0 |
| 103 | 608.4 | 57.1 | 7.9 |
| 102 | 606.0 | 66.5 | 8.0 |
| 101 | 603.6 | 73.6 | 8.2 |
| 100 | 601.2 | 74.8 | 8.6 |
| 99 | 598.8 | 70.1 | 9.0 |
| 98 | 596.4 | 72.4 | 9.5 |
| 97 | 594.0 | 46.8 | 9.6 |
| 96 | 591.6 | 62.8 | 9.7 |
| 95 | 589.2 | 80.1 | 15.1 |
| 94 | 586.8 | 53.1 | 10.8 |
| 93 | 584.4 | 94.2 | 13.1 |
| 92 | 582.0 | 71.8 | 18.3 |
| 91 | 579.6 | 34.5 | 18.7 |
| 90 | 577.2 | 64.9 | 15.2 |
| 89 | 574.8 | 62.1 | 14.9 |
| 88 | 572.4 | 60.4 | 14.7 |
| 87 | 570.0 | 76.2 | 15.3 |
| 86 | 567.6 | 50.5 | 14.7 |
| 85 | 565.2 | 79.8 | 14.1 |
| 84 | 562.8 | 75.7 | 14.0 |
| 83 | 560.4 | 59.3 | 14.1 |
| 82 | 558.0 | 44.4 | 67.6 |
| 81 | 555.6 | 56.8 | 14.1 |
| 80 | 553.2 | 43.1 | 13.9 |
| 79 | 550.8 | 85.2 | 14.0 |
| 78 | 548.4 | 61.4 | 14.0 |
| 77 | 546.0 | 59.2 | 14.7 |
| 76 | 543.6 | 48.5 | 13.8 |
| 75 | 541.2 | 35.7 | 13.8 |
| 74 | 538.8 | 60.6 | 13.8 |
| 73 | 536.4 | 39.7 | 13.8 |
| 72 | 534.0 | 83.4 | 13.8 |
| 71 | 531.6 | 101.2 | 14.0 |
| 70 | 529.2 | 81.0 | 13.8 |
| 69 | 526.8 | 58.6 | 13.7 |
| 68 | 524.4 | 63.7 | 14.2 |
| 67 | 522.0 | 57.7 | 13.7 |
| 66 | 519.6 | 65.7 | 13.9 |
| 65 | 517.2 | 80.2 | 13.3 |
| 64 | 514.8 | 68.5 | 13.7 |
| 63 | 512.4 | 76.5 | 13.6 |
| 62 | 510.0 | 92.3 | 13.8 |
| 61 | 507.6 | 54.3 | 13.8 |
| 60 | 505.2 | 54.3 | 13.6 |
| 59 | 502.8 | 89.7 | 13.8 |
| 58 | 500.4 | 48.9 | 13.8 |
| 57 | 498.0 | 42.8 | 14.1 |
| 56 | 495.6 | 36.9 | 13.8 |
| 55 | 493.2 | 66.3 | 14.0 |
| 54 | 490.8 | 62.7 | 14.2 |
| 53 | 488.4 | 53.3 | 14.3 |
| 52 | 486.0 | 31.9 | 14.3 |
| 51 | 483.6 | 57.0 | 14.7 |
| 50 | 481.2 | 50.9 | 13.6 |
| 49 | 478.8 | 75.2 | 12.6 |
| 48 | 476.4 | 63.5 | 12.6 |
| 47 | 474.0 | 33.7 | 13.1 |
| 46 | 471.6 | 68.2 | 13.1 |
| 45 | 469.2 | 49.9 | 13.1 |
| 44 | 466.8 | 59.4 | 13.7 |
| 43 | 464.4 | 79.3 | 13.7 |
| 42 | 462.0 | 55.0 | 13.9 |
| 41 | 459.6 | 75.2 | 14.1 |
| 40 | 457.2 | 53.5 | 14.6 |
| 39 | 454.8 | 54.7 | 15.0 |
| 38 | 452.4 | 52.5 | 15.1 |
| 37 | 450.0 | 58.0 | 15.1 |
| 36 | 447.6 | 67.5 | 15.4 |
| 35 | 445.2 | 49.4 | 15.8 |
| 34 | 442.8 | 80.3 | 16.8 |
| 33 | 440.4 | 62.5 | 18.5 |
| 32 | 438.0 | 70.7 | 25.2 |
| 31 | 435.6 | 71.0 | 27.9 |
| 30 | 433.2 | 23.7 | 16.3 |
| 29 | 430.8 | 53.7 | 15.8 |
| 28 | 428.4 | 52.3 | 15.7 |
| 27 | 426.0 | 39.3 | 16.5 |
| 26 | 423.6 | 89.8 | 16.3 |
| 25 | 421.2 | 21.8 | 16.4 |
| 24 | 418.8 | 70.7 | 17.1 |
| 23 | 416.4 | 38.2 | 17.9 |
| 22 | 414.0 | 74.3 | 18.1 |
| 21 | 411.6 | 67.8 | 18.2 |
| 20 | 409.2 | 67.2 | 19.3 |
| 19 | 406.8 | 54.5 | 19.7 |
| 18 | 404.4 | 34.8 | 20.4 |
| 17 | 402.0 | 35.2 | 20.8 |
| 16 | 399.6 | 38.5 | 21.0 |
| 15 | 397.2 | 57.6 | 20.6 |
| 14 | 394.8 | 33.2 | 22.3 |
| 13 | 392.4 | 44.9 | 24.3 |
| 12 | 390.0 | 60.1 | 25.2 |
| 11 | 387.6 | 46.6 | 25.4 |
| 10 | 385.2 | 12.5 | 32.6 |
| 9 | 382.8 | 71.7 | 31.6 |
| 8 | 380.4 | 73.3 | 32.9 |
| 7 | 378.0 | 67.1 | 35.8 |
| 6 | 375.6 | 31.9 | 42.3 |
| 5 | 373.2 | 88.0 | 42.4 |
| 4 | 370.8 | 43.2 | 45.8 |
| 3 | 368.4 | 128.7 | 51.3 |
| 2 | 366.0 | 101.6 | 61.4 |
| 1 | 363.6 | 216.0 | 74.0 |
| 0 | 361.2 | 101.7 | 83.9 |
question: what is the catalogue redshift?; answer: 0.74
